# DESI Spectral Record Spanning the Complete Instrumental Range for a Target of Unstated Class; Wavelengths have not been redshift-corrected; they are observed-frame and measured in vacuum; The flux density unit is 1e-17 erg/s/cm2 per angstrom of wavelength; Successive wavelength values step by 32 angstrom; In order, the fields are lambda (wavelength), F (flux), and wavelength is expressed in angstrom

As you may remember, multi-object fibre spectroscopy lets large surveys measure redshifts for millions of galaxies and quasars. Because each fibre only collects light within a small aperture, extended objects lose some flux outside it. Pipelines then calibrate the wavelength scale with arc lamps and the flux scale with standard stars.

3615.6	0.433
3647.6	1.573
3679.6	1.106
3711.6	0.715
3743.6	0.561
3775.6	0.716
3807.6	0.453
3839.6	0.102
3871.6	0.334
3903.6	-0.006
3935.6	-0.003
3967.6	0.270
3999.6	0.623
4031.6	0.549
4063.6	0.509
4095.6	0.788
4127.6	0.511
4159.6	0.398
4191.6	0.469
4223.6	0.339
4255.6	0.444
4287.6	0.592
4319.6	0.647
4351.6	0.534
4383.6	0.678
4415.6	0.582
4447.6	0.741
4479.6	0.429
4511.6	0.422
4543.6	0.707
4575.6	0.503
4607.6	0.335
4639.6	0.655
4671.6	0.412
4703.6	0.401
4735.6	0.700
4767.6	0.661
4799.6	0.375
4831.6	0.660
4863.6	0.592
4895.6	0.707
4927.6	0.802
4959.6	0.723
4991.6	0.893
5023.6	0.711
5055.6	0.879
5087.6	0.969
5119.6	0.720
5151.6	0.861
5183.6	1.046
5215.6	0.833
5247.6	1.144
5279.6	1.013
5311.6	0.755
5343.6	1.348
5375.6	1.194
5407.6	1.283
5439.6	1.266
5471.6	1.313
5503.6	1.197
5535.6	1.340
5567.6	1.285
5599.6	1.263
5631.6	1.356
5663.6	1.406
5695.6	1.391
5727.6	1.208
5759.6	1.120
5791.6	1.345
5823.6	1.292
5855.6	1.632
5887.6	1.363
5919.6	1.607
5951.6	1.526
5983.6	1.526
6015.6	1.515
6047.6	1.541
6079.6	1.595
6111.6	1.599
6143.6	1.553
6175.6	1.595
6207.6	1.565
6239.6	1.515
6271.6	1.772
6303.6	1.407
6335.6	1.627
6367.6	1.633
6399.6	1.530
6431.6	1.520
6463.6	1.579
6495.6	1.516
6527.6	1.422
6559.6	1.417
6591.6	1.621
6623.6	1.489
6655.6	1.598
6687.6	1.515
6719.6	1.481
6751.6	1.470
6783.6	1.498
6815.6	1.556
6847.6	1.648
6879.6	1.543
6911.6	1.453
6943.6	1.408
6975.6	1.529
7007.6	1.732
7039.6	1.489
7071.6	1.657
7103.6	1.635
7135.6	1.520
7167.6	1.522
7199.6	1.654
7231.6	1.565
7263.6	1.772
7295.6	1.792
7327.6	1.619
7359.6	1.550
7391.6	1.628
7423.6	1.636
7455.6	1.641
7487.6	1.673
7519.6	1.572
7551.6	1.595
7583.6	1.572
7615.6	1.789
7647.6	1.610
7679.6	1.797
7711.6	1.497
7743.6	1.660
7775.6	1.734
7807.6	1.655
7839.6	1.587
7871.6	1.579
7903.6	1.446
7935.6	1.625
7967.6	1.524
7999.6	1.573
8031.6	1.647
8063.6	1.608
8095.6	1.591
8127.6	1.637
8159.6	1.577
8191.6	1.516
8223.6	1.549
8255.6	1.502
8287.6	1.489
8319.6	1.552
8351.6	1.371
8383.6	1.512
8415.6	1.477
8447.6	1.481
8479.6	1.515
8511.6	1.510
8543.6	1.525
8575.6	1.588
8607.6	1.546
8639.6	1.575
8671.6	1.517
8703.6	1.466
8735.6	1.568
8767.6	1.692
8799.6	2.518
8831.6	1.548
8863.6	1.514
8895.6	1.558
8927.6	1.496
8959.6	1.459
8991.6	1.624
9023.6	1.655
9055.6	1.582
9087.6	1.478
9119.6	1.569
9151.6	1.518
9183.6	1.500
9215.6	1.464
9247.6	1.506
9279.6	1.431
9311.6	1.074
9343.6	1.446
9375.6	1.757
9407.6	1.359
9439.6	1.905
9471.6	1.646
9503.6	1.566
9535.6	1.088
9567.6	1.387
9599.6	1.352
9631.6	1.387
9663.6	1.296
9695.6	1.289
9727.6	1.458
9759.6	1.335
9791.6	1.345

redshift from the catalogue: 0.339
